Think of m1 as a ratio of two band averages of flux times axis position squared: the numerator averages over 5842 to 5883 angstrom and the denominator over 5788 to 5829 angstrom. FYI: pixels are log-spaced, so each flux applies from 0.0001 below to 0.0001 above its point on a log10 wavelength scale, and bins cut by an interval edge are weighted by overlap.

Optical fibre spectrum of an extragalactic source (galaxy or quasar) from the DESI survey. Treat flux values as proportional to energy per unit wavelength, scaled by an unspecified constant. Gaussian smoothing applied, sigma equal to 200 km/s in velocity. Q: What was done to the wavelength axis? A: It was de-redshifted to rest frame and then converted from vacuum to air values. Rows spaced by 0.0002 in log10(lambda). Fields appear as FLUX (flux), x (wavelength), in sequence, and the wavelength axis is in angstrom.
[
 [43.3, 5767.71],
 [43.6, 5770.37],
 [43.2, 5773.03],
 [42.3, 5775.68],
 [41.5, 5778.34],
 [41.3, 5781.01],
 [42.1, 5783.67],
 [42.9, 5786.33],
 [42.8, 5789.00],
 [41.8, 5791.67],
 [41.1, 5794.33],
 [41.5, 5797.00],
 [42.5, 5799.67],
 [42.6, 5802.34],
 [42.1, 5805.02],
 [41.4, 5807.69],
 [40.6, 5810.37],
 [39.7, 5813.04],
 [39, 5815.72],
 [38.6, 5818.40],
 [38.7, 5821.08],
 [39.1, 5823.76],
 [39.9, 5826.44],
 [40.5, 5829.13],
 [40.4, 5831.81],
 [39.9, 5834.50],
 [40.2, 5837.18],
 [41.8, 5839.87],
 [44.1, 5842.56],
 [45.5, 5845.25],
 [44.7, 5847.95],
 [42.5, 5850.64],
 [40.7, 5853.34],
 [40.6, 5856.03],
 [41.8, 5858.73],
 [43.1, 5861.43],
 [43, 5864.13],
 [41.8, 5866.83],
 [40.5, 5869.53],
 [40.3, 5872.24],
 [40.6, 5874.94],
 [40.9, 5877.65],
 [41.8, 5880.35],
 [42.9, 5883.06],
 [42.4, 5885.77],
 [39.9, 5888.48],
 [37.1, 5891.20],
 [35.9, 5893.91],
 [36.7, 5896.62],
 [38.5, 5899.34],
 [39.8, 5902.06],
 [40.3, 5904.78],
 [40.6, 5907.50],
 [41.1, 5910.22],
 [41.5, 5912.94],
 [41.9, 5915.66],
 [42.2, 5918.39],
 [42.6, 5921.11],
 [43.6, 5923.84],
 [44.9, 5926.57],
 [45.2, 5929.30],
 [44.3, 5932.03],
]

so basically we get 1.1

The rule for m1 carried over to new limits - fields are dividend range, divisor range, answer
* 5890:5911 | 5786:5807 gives 0.95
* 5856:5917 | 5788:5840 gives 1.02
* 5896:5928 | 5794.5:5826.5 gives 1.05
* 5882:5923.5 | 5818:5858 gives 1.00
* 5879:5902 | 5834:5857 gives 0.95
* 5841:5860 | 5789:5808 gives 1.04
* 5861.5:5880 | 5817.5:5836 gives 1.06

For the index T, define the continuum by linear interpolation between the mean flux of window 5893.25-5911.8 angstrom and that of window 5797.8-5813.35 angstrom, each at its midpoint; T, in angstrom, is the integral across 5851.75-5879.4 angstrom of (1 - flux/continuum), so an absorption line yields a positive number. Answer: -0.9 angstrom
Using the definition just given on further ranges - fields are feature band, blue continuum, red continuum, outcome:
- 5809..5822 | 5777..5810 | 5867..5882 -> 0.7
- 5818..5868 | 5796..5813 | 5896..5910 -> -0.9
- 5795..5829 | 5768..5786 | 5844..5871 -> 1.5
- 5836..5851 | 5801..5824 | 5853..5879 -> -0.8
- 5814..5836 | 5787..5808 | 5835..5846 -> 1.5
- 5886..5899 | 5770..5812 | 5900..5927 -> 1.2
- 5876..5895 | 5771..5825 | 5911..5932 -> 1.1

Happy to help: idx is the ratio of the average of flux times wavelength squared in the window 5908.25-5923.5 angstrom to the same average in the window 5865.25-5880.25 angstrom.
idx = 1.04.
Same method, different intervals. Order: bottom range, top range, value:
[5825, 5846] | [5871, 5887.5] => 1.02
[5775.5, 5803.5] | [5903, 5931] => 1.05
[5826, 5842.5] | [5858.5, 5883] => 1.03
